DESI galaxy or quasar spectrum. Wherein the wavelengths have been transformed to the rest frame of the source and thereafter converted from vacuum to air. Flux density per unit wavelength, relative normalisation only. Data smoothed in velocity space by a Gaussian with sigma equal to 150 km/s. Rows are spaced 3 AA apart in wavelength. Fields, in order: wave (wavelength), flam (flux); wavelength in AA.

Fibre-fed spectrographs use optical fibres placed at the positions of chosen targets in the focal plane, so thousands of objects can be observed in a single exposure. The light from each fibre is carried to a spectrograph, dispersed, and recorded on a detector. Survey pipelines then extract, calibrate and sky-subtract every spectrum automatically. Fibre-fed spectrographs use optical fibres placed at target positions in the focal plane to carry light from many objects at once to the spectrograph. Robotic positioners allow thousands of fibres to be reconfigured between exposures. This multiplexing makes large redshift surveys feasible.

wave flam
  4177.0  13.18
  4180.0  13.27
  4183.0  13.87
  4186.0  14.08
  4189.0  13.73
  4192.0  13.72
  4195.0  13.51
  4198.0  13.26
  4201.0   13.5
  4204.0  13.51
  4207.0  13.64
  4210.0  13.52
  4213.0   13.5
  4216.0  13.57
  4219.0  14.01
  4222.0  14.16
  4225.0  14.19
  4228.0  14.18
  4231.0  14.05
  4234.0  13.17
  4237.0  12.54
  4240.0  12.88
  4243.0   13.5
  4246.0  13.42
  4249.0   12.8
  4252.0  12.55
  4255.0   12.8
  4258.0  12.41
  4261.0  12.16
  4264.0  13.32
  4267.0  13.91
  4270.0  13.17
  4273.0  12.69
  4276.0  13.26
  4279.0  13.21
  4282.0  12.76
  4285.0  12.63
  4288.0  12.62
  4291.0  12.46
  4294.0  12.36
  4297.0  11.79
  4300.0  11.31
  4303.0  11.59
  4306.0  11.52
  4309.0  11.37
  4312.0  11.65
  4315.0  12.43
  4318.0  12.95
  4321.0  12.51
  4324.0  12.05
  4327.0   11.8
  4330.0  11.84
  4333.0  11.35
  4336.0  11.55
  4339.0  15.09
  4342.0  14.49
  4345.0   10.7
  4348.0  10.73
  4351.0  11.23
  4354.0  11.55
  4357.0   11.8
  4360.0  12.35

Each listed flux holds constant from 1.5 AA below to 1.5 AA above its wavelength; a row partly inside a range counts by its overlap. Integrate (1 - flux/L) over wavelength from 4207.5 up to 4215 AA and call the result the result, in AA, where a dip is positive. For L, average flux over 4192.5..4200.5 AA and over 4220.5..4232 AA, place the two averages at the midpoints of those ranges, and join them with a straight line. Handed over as 0.1 AA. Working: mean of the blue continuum 13.4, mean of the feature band 13.5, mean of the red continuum 14.1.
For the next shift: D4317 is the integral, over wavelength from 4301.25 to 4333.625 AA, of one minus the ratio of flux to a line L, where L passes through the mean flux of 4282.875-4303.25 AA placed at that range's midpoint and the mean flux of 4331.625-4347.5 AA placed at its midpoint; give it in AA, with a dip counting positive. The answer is 1.1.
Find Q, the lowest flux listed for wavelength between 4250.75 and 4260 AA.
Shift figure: 12.41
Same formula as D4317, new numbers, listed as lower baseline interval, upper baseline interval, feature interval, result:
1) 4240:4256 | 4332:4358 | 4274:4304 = 0.47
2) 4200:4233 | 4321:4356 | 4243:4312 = 2.02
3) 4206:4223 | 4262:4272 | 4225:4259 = 0.91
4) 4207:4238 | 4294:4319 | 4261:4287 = -1.02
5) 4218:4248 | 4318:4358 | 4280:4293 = 0.20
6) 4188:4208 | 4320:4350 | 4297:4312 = 1.19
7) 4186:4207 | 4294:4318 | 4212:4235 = -1.29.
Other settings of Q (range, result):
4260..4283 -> 12.16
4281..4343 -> 11.31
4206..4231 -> 13.5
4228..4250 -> 12.54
